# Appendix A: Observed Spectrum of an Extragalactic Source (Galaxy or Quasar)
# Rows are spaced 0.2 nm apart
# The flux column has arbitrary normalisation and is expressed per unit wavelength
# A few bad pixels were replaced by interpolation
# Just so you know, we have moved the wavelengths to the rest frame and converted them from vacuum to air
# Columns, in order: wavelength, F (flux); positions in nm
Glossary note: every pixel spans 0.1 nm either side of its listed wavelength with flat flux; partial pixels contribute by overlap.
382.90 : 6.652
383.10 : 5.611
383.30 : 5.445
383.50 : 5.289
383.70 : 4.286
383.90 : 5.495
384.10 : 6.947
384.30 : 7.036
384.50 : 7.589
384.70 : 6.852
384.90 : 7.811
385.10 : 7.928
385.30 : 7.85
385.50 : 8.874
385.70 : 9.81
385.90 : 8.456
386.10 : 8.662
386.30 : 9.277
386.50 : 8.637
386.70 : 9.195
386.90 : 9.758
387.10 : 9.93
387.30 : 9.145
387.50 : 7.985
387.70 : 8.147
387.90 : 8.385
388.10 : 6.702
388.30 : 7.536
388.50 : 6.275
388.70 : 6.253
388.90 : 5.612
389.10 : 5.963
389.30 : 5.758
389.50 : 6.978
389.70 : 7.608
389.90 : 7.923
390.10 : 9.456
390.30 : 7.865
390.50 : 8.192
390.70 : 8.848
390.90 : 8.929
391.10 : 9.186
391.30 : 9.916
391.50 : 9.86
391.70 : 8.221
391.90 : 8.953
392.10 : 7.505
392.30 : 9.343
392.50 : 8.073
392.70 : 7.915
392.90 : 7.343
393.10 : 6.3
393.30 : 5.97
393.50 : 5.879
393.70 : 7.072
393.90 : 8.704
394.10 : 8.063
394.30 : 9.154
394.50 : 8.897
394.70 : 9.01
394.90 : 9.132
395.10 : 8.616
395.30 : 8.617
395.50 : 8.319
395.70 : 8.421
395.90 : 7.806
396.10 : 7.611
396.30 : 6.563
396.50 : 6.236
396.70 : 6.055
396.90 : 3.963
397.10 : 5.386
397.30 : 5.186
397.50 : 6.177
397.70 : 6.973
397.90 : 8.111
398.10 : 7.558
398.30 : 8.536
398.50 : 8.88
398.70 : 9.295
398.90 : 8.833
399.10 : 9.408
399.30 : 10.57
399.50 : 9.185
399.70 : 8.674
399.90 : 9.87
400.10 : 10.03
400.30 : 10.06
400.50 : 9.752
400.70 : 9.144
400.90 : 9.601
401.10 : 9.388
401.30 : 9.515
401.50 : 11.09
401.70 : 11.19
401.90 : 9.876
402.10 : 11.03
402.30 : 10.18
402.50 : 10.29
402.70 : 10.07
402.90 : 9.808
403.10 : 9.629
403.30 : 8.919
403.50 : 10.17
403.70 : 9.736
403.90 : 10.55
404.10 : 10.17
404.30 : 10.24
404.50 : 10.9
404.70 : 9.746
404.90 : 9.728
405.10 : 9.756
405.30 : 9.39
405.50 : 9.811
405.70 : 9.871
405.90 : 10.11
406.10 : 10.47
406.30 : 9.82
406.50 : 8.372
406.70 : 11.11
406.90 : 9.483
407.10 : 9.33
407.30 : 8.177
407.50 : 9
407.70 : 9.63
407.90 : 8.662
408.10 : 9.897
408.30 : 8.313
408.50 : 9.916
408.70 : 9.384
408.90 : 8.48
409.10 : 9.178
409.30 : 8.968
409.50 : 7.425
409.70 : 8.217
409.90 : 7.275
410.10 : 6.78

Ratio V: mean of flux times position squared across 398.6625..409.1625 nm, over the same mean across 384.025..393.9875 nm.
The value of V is 1.3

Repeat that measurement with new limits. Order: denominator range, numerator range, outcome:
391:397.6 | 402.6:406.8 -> 1.36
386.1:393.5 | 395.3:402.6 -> 1.12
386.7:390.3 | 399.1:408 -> 1.38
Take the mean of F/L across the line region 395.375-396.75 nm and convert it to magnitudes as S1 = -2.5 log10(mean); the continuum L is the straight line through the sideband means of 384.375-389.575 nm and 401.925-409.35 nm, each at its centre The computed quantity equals 0.19 mag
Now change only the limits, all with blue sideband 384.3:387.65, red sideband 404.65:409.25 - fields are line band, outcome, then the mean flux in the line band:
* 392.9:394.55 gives 0.192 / 7.45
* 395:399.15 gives 0.212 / 7.43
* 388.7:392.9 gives 0.094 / 8.04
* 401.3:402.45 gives -0.145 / 10.6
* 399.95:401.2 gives -0.056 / 9.67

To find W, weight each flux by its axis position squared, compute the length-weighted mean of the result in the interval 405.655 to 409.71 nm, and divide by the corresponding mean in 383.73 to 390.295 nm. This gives 1.3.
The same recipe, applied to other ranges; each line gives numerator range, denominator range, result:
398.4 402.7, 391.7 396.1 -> 1.26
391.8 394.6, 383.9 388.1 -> 0.97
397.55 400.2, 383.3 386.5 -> 1.28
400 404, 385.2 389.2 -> 1.33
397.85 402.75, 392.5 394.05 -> 1.40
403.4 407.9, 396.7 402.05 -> 1.16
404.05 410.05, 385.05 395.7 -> 1.24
